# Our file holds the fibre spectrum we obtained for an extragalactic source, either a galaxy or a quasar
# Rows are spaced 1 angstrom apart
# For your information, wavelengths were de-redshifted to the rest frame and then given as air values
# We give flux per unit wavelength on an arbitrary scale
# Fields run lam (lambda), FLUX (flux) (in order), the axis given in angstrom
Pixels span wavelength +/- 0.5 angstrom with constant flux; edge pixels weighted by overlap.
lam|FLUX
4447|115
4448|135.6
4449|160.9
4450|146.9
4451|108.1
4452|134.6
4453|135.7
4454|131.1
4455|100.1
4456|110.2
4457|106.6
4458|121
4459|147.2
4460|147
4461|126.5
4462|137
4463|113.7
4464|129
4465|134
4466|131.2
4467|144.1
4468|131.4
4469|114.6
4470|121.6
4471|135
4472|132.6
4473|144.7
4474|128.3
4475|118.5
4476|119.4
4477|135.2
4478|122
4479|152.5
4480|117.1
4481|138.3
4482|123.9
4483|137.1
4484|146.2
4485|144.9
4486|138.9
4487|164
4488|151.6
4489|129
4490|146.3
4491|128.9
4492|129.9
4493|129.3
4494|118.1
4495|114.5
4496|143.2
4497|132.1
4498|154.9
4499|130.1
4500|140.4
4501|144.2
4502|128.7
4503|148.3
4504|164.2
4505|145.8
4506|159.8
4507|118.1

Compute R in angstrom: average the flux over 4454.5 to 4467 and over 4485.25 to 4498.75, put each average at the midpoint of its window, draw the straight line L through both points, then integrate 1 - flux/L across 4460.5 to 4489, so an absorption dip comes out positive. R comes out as -0.5 angstrom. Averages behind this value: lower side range 126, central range 133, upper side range 137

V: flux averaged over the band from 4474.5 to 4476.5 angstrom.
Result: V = 119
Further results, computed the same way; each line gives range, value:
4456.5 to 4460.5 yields 130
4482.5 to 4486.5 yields 142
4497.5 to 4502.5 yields 140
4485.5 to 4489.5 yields 146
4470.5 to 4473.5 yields 137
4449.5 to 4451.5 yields 128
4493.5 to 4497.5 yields 127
